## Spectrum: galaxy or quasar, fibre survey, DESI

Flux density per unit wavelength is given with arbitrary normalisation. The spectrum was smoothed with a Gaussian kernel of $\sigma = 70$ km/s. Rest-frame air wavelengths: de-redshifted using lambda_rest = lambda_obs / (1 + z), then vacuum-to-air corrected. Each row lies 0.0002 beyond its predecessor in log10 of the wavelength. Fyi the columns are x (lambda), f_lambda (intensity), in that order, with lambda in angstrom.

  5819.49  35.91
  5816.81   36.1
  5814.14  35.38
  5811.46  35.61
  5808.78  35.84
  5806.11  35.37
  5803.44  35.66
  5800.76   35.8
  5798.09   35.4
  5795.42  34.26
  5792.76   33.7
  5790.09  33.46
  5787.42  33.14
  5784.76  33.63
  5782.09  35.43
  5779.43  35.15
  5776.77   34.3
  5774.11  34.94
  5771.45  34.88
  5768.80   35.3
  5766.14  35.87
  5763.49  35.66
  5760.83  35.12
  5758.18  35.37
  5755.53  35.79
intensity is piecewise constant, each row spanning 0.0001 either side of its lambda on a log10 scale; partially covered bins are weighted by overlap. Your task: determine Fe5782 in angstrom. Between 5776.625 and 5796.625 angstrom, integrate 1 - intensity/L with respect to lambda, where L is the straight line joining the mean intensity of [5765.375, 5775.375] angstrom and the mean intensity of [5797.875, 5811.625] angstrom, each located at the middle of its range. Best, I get 0.73 angstrom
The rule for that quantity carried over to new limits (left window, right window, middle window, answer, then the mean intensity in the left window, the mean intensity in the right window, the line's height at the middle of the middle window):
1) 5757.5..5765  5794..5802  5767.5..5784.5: 0.2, 35.4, 35.2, 35.3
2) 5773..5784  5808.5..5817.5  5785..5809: 0.5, 34.9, 35.7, 35.3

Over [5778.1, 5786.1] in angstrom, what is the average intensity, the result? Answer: 34.7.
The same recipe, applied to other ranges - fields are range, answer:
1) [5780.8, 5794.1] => 33.9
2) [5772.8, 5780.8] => 34.8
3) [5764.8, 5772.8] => 35.4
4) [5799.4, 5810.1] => 35.7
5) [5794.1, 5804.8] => 35.3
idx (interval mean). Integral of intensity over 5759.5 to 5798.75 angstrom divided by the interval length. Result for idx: 34.7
